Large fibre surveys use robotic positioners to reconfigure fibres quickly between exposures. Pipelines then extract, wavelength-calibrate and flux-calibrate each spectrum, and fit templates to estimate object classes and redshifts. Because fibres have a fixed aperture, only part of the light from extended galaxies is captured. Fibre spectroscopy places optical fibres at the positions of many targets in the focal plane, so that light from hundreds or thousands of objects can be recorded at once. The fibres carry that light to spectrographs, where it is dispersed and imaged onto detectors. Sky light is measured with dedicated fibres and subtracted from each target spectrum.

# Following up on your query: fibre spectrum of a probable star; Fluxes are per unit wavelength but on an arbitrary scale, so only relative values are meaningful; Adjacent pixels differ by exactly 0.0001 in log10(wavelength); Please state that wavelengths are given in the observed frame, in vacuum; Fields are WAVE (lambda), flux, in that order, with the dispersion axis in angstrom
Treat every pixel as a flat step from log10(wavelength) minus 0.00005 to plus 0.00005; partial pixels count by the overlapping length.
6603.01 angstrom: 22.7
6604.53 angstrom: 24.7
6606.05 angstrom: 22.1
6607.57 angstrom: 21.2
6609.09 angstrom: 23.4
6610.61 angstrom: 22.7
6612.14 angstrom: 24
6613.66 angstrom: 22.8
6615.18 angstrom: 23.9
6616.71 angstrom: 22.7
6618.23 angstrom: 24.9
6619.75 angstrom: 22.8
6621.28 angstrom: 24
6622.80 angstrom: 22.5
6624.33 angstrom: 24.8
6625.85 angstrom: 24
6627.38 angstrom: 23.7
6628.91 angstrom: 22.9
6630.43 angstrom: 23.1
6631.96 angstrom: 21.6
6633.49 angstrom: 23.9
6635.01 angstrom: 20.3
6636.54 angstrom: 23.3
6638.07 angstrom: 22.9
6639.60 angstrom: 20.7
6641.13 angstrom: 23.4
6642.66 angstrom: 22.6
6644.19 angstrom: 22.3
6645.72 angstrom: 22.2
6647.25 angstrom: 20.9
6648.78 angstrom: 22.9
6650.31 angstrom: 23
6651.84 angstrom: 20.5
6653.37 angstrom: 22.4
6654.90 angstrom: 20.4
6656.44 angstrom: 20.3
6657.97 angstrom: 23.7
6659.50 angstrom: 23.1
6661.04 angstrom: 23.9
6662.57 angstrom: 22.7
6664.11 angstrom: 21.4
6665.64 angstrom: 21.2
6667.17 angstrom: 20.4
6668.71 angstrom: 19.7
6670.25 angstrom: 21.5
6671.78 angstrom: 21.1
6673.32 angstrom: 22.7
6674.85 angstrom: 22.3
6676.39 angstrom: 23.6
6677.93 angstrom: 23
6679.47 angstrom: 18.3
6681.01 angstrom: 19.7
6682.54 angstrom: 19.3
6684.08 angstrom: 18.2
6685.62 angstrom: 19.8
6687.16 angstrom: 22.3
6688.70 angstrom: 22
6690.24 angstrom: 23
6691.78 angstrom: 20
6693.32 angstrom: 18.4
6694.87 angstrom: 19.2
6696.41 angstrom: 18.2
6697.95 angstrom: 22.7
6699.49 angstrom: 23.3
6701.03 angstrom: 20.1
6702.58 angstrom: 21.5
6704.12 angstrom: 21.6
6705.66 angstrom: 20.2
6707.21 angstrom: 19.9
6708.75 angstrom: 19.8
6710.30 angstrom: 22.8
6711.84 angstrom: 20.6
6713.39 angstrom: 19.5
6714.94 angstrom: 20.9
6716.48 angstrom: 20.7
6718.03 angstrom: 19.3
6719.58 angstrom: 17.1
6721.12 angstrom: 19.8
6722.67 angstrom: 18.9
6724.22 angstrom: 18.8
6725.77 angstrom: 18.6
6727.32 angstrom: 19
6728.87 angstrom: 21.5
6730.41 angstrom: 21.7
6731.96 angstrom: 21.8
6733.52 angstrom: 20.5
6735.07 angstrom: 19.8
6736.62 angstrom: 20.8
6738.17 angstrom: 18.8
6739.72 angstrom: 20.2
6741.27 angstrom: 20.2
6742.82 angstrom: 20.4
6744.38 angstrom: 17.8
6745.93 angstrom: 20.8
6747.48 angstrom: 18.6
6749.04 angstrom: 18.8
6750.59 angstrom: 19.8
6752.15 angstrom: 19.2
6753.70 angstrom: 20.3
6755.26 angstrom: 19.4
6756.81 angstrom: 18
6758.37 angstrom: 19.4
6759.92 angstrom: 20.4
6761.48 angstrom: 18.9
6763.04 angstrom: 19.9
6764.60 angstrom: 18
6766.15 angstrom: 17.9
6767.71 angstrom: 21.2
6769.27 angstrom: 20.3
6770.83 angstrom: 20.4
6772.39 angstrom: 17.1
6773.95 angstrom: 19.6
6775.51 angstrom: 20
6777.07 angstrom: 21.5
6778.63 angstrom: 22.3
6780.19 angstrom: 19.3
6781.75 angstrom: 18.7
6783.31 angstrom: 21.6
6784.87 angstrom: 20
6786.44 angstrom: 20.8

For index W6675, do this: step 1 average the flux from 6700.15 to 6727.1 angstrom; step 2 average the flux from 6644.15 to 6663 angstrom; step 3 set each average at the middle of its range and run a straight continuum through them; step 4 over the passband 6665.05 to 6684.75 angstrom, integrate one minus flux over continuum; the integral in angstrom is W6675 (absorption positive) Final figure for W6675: 0.5 angstrom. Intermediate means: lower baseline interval 22.2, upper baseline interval 20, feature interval 20.9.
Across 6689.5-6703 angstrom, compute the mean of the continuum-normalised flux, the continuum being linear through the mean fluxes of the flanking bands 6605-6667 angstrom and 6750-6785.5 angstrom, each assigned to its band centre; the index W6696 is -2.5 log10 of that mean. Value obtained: 0.03 mag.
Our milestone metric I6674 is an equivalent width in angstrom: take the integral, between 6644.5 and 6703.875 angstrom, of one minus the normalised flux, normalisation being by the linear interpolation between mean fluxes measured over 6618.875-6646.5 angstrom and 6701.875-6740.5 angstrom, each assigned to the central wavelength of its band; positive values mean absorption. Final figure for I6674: 0.8 angstrom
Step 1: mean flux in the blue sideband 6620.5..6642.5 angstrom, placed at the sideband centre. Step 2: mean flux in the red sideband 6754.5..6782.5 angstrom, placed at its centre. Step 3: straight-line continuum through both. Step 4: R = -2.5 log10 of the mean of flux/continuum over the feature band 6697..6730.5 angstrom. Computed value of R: 0.030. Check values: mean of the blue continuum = 22.9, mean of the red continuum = 19.6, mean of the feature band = 20.3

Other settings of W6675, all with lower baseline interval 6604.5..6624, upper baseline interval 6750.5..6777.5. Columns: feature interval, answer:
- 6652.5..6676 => 0.15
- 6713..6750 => 0.94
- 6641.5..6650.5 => 0.03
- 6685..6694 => 0.15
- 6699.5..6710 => 0.06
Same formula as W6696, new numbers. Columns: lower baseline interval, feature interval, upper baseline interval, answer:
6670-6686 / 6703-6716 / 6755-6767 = -0.03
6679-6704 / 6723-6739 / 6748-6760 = -0.02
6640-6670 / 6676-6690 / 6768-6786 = 0.04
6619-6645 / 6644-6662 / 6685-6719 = 0.00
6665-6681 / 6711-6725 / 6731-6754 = 0.05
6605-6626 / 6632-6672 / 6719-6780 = 0.02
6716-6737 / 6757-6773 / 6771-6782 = 0.03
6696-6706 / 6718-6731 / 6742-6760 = 0.05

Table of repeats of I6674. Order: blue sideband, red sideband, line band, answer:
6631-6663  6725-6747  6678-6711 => 0.88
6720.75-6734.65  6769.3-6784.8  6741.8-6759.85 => 0.62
